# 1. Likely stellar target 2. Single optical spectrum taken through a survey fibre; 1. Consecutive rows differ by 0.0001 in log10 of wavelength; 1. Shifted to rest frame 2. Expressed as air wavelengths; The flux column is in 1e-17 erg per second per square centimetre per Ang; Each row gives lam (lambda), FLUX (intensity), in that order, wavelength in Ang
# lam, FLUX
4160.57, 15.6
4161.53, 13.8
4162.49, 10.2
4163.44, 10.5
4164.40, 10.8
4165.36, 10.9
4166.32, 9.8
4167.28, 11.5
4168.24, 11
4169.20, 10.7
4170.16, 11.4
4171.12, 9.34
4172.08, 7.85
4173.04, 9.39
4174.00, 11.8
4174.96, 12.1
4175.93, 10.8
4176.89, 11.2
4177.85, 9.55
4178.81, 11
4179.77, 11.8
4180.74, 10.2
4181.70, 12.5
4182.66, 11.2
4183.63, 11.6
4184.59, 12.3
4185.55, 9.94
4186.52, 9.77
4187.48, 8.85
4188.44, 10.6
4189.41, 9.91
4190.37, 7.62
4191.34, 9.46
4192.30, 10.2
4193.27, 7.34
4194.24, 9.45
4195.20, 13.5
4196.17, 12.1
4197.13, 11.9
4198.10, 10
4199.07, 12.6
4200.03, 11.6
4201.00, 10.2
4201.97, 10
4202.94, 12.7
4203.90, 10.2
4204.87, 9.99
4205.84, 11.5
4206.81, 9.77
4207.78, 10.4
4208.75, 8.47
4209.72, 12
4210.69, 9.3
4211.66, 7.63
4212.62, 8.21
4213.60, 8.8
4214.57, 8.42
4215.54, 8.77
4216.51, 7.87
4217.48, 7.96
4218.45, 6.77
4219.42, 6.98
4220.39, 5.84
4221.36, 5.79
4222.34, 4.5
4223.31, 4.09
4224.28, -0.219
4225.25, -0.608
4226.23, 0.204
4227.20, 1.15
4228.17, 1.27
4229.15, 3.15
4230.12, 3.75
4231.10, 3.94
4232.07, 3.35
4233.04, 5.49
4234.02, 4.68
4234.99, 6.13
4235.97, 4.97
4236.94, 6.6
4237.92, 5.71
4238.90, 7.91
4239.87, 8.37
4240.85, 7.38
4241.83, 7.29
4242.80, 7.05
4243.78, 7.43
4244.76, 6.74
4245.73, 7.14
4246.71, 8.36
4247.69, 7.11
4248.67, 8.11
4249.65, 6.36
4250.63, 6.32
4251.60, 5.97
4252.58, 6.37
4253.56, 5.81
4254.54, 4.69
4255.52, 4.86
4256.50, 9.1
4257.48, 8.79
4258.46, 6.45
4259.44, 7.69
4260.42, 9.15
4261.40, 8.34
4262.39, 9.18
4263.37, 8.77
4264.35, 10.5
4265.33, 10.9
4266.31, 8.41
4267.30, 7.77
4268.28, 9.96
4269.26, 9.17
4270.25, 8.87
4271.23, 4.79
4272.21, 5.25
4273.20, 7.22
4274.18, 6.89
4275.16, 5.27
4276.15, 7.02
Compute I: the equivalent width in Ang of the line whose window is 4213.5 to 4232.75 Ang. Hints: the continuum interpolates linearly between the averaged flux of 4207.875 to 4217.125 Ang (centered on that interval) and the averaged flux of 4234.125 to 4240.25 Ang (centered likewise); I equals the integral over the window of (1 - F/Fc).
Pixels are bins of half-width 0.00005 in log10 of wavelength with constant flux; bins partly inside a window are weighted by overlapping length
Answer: 8.5 Ang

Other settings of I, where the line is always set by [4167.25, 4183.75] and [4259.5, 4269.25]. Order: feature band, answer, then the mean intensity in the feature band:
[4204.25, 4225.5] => 5.5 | 7.48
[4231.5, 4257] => 8.1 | 6.51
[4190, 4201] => -0.1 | 10.5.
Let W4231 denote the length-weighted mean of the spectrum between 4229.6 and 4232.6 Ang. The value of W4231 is 3.71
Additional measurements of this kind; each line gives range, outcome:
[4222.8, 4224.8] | 1.93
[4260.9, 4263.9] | 8.78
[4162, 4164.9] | 10.5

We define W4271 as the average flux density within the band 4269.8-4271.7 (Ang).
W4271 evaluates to 6.82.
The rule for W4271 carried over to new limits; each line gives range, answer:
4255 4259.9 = 7.36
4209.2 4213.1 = 9.3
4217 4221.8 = 6.68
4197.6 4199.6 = 11.3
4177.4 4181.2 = 10.6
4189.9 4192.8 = 9.08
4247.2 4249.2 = 7.57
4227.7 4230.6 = 2.73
